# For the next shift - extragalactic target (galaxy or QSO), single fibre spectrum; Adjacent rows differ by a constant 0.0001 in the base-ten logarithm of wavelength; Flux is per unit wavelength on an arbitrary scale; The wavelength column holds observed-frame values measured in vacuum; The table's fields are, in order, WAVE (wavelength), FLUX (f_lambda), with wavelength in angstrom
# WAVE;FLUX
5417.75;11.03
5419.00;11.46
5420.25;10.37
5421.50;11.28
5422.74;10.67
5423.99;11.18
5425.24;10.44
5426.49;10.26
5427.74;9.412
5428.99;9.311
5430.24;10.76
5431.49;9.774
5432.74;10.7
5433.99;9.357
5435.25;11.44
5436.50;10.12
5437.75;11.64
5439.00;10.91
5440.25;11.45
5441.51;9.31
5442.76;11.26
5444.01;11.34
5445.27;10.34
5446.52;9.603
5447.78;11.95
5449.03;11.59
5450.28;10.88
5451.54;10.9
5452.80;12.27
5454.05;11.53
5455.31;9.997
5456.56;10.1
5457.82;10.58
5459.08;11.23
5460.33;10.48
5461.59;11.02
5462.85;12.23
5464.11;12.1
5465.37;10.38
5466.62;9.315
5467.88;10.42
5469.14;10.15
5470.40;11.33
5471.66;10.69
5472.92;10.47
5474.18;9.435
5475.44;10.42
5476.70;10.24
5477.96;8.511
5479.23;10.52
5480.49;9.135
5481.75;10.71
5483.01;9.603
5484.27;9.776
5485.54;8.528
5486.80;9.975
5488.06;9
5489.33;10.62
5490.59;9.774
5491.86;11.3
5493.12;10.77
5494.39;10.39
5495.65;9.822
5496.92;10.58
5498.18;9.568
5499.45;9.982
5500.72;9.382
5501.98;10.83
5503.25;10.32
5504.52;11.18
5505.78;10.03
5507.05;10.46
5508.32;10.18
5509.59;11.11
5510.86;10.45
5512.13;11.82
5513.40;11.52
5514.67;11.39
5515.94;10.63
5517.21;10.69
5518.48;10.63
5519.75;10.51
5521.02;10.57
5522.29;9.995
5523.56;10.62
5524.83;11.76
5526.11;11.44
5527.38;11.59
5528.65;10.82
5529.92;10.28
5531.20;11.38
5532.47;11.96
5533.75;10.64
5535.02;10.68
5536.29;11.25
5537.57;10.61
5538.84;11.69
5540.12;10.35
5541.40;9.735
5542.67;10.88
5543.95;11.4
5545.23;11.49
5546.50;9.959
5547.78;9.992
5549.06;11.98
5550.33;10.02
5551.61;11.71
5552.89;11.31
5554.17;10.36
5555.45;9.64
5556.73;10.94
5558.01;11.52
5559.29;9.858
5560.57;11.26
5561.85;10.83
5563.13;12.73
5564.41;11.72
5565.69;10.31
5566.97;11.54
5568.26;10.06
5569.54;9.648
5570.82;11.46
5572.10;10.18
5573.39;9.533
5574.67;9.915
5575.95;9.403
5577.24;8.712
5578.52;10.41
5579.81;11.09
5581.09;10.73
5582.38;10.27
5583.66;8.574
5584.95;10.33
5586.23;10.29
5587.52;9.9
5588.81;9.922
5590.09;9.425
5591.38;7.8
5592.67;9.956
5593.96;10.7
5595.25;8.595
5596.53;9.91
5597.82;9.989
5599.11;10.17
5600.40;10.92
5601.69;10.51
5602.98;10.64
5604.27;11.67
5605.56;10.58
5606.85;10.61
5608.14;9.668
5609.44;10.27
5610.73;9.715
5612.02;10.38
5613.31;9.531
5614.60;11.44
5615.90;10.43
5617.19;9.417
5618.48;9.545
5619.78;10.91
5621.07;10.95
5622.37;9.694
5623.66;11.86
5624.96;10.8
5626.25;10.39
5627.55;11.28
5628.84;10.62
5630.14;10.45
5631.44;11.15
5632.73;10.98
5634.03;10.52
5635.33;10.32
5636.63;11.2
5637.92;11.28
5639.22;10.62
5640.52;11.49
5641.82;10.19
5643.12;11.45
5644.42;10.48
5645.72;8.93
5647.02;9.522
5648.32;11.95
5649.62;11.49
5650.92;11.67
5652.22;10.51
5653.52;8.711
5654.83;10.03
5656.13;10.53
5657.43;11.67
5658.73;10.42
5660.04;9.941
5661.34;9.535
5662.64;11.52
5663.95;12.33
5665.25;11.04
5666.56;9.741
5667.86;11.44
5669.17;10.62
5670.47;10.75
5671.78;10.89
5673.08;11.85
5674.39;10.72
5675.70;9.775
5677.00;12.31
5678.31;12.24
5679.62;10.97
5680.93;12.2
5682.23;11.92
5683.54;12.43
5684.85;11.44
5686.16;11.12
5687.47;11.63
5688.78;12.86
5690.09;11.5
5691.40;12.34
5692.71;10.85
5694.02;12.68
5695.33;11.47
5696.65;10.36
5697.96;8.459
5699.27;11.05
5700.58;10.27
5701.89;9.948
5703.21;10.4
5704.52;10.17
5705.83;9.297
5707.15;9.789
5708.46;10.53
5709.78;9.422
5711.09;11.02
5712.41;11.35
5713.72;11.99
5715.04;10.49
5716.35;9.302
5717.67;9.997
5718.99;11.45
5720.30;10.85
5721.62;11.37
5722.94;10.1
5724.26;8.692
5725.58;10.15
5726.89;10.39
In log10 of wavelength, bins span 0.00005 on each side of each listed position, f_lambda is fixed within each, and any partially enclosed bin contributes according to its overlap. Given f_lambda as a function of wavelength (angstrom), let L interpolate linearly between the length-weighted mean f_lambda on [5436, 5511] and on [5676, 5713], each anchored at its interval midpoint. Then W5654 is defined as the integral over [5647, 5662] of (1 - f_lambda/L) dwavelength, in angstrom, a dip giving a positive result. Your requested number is 0.6 angstrom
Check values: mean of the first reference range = 10.5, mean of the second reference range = 11.1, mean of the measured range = 10.5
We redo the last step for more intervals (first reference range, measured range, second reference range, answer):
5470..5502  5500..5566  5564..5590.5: -4.98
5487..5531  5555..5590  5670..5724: 1.06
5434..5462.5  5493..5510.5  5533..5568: 0.92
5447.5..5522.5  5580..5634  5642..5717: 2.26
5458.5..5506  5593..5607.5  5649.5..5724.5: 0.31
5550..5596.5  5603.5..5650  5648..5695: 0.83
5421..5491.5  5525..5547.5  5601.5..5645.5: -0.89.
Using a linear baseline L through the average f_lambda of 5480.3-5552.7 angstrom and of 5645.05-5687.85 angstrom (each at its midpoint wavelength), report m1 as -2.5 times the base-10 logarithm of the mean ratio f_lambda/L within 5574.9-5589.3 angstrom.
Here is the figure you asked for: 0.083 mag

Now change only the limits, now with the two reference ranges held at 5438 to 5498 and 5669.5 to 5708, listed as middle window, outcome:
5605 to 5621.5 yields 0.064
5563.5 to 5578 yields 0.051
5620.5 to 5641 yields 0.009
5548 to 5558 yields -0.014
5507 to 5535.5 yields -0.030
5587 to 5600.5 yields 0.119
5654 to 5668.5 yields 0.029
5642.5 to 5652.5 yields 0.021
